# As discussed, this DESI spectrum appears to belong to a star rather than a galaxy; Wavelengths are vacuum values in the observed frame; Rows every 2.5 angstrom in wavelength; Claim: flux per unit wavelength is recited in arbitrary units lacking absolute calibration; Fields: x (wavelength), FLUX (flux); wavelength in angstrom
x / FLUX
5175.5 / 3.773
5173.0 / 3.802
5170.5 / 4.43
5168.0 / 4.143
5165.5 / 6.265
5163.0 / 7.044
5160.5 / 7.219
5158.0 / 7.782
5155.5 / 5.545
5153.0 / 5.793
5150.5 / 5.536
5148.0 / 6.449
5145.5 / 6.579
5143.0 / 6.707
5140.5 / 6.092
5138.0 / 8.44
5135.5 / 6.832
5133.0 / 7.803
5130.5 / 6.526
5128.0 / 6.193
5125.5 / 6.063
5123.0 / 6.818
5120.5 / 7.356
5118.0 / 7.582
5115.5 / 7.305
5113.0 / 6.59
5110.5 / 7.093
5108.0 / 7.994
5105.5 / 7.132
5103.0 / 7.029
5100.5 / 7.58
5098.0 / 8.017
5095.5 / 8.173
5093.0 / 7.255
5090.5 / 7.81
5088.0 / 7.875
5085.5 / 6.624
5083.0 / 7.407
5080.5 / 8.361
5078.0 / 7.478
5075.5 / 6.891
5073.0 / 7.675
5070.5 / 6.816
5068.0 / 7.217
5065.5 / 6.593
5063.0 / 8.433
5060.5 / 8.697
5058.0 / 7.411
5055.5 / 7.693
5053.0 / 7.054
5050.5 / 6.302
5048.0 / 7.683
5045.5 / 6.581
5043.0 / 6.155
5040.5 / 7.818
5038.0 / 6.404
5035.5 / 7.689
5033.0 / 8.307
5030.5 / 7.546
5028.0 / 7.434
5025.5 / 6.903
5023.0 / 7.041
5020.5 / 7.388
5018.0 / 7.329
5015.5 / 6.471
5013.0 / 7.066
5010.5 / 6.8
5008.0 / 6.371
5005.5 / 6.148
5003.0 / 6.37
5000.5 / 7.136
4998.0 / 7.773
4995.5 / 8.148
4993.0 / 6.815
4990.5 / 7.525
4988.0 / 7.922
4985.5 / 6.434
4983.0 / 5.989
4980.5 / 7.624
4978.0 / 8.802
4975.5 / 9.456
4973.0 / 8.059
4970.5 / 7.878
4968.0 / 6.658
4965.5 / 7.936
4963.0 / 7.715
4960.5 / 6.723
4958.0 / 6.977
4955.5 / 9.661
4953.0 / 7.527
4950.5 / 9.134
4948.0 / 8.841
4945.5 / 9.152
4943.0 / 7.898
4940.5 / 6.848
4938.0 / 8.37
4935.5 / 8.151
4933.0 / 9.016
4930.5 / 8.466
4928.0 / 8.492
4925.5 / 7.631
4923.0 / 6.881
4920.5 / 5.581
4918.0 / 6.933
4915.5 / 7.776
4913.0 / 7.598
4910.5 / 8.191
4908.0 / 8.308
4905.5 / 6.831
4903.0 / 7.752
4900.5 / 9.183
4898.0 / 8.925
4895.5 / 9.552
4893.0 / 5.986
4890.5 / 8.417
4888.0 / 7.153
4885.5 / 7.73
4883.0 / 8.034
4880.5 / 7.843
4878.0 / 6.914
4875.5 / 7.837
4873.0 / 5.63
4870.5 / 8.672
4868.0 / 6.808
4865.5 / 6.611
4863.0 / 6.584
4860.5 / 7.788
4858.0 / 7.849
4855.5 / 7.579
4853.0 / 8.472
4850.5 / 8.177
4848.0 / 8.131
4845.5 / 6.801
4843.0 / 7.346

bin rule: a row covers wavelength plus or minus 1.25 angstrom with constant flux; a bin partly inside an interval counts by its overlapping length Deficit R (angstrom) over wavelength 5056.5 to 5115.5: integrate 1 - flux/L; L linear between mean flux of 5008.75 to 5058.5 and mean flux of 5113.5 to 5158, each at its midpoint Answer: -4.8 angstrom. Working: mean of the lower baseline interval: 7.14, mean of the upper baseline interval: 6.71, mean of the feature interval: 7.48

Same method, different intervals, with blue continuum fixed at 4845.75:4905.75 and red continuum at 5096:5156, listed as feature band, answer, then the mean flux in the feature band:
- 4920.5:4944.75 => -1.2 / 7.87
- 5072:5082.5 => -0.8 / 7.59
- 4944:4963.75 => -2.1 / 8.22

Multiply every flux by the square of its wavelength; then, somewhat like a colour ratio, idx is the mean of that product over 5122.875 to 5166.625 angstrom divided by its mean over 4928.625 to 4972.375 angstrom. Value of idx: 0.9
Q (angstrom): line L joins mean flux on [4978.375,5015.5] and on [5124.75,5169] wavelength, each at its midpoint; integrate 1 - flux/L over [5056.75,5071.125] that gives -1.60 angstrom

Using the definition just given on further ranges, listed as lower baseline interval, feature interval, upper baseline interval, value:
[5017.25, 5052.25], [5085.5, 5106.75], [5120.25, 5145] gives -1.7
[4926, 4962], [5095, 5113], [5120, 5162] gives -1.3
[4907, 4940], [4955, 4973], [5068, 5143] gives 0.2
